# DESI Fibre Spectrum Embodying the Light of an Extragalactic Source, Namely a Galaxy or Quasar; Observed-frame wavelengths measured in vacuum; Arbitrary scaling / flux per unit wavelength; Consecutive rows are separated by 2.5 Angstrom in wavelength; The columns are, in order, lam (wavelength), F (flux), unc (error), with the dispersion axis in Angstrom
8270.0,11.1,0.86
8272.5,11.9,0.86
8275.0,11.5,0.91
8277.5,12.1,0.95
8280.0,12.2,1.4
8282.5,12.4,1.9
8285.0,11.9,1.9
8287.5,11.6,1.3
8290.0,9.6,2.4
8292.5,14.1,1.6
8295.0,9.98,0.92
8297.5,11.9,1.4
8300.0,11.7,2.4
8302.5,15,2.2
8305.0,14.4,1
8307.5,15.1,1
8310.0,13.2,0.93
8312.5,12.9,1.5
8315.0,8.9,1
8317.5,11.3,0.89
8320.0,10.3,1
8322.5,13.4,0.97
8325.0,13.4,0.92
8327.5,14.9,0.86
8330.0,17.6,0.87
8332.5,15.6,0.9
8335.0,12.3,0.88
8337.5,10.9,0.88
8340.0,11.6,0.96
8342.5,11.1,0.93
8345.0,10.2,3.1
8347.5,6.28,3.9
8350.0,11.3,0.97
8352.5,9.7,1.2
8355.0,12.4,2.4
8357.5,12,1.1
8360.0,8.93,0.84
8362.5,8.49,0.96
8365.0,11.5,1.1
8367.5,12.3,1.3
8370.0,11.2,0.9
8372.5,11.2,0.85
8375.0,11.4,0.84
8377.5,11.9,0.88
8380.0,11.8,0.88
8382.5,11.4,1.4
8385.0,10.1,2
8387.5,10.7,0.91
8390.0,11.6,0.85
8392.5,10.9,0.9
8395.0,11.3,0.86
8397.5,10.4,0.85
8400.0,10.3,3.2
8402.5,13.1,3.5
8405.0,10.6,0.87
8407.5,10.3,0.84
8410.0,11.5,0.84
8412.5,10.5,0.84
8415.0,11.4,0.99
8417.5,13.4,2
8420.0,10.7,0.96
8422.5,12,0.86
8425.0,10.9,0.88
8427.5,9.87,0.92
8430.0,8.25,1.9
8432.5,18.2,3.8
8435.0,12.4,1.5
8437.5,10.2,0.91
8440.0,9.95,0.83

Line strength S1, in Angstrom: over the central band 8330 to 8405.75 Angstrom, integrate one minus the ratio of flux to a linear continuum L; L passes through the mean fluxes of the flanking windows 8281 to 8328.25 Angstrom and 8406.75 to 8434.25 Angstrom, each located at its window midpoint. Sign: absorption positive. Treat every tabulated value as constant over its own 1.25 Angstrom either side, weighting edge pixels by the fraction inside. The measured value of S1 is 4.8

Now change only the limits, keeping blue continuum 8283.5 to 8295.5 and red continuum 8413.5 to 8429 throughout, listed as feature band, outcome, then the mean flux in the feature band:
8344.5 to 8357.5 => 1.45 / 10.2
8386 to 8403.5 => 0.34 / 11.1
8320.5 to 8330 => -2.17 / 14.1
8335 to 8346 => 0.32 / 11.1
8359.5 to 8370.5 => 0.84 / 10.5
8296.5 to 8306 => -1.43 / 13.3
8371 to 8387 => 0.17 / 11.3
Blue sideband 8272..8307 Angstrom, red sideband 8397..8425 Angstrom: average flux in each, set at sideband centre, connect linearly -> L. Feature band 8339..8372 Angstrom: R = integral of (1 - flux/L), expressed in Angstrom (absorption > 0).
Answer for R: 3.3 Angstrom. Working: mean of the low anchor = 12.2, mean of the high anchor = 11.3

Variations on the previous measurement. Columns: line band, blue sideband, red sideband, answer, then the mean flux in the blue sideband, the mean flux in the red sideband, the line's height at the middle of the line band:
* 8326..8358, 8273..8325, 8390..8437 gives -0.2 Angstrom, 12.2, 11.4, 11.9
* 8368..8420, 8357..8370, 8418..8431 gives -3.3 Angstrom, 10.6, 10.6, 10.6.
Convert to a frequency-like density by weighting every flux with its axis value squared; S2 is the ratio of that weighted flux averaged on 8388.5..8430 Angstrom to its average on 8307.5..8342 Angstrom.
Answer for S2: 0.88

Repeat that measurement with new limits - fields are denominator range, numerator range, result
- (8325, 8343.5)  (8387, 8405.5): 0.84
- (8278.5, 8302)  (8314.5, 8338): 1.11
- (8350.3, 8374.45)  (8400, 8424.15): 1.06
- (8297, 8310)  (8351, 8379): 0.82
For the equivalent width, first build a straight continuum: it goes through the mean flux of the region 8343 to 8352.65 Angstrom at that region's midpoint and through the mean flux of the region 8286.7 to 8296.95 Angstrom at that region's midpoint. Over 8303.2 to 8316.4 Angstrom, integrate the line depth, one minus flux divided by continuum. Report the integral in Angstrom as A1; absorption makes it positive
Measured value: -2.7 Angstrom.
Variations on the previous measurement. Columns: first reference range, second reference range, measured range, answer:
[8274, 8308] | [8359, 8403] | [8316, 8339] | -2.8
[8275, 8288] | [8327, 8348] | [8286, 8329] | -1.0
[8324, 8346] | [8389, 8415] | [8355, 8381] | 2.1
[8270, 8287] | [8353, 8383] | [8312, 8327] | -0.3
